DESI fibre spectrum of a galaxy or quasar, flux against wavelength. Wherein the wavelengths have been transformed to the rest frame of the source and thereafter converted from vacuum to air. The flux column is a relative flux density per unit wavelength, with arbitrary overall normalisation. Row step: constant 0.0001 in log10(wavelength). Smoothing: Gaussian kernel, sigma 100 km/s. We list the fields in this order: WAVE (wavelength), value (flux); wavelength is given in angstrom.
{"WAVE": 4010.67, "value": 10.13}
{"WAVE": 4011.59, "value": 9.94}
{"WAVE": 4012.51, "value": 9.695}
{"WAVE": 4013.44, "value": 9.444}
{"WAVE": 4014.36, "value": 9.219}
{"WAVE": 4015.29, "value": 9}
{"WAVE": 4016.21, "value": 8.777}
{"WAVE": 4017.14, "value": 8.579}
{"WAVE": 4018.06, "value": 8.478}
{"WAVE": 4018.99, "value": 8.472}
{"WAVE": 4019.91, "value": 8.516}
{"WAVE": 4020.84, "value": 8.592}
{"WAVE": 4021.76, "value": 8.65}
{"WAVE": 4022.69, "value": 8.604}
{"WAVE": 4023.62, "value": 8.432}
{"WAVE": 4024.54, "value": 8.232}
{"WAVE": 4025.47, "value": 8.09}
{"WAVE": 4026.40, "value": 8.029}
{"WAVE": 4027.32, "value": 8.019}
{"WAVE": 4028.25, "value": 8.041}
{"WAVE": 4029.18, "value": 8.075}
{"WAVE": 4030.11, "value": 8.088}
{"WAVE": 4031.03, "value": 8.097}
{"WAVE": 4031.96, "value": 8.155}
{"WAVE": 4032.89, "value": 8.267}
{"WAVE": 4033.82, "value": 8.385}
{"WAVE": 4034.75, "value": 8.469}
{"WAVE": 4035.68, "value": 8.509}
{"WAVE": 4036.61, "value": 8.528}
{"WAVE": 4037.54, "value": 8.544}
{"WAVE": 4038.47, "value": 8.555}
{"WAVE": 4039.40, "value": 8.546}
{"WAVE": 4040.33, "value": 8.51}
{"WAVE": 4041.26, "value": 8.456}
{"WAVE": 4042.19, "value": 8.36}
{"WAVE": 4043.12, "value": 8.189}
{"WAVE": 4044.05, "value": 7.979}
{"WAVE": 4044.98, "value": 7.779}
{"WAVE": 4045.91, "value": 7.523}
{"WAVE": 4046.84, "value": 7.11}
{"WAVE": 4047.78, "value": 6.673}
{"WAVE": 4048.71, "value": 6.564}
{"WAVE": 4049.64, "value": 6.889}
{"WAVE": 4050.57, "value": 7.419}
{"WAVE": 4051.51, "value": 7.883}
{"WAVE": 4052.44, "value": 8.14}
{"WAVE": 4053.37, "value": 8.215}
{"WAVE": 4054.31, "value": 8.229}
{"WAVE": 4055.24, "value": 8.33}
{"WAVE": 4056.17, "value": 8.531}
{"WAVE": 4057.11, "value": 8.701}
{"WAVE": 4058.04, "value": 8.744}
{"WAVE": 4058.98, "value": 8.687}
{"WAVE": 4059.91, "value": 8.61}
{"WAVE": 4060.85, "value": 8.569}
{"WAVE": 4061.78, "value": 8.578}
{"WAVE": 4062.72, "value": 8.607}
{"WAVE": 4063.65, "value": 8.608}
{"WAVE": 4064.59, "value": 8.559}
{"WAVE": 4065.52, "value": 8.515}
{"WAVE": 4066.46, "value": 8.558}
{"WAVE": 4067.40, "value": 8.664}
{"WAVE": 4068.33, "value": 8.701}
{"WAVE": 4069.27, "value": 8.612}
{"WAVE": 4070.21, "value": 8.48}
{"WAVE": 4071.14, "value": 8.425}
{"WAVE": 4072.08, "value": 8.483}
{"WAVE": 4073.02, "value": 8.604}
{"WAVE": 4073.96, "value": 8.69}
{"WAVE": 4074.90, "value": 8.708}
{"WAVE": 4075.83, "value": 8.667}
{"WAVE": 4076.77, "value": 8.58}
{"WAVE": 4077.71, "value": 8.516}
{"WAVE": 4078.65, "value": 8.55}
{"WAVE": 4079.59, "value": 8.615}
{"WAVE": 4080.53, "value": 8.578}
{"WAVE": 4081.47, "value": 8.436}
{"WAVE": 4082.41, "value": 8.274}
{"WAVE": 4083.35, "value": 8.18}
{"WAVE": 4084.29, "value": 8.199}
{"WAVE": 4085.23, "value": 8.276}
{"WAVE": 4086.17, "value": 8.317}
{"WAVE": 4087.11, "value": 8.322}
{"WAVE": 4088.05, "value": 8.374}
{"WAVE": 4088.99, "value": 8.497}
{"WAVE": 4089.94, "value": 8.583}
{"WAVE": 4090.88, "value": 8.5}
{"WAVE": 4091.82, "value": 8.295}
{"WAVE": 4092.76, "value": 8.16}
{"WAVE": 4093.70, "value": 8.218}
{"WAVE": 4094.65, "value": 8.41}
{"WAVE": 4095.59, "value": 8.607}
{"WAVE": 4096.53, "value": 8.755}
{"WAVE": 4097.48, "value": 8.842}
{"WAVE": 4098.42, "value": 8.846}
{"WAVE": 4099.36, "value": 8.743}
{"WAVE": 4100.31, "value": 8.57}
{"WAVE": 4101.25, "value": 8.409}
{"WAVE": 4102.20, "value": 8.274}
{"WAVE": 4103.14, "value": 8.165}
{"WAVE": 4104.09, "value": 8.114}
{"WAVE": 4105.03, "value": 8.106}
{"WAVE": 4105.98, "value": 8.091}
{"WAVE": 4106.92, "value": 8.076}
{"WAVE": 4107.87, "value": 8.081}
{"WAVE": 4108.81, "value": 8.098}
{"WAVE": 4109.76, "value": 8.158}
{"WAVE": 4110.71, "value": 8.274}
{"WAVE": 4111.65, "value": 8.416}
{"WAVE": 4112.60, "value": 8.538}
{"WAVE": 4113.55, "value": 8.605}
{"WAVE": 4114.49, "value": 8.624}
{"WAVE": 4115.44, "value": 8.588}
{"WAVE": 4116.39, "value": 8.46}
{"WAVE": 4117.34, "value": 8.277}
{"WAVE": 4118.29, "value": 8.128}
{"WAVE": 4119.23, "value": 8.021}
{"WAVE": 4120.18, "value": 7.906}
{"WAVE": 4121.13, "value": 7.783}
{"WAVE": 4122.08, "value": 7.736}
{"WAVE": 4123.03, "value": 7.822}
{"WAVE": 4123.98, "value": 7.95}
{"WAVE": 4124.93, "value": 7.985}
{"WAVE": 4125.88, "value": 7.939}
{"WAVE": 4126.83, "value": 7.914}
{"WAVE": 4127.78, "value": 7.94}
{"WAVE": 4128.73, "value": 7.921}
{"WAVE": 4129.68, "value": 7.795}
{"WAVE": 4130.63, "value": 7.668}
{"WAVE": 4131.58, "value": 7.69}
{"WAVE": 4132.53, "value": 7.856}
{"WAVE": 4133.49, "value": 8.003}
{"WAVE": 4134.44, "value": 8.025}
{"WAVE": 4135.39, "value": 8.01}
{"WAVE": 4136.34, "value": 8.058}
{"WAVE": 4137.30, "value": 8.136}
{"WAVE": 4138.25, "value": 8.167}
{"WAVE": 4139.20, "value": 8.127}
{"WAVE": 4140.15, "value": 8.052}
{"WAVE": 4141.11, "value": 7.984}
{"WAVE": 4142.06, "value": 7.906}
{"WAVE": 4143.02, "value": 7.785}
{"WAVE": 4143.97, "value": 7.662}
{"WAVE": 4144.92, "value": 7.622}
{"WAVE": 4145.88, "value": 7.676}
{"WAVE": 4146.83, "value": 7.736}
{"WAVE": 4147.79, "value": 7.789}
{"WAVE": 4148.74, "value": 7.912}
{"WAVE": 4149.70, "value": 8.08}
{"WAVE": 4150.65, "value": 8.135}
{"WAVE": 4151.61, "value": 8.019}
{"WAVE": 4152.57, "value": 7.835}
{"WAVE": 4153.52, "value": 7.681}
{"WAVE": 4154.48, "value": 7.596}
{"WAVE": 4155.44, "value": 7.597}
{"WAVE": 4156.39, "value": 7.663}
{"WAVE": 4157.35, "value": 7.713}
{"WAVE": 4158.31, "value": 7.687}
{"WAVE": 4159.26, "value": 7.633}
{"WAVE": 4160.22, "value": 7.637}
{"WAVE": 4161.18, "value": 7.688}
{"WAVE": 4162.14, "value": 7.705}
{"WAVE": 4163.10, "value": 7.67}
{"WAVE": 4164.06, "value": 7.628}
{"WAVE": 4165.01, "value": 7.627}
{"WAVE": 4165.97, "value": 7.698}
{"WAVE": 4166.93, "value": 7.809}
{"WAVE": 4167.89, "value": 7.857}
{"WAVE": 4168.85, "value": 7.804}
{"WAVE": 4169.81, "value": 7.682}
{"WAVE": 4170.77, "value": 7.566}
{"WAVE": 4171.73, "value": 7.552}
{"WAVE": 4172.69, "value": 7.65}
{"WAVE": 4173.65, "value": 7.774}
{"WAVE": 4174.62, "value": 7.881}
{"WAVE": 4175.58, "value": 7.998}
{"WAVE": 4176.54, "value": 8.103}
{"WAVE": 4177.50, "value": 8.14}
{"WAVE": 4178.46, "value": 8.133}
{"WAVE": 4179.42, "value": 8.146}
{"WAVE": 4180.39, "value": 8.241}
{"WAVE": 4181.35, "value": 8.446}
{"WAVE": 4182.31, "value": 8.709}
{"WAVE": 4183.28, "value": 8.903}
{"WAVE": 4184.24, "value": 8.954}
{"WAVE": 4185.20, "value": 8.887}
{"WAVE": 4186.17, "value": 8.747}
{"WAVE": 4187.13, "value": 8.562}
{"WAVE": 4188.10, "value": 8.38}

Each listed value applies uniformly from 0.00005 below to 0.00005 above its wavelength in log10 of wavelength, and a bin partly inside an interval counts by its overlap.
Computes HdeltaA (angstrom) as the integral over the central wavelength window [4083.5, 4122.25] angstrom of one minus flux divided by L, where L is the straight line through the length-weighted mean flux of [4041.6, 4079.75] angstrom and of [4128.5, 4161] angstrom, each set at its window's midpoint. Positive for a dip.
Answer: -1.3 angstrom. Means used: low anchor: 8.26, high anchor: 7.85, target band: 8.33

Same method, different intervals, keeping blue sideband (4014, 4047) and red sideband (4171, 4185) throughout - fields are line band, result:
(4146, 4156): 0.47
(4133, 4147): 0.50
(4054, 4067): -0.40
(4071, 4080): -0.32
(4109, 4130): 0.31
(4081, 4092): -0.10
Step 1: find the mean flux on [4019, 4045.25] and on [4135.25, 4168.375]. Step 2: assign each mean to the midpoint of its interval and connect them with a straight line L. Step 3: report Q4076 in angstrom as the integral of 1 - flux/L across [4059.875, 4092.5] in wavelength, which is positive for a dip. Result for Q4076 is -1.5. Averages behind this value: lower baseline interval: 8.32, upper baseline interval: 7.81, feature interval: 8.5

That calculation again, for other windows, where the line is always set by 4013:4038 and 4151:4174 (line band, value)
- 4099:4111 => -0.3 angstrom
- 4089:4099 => -0.6 angstrom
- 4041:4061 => 0.8 angstrom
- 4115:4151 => -0.4 angstrom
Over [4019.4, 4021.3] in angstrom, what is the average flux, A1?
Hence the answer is 8.57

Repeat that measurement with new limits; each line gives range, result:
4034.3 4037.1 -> 8.5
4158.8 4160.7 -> 7.62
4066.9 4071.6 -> 8.58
